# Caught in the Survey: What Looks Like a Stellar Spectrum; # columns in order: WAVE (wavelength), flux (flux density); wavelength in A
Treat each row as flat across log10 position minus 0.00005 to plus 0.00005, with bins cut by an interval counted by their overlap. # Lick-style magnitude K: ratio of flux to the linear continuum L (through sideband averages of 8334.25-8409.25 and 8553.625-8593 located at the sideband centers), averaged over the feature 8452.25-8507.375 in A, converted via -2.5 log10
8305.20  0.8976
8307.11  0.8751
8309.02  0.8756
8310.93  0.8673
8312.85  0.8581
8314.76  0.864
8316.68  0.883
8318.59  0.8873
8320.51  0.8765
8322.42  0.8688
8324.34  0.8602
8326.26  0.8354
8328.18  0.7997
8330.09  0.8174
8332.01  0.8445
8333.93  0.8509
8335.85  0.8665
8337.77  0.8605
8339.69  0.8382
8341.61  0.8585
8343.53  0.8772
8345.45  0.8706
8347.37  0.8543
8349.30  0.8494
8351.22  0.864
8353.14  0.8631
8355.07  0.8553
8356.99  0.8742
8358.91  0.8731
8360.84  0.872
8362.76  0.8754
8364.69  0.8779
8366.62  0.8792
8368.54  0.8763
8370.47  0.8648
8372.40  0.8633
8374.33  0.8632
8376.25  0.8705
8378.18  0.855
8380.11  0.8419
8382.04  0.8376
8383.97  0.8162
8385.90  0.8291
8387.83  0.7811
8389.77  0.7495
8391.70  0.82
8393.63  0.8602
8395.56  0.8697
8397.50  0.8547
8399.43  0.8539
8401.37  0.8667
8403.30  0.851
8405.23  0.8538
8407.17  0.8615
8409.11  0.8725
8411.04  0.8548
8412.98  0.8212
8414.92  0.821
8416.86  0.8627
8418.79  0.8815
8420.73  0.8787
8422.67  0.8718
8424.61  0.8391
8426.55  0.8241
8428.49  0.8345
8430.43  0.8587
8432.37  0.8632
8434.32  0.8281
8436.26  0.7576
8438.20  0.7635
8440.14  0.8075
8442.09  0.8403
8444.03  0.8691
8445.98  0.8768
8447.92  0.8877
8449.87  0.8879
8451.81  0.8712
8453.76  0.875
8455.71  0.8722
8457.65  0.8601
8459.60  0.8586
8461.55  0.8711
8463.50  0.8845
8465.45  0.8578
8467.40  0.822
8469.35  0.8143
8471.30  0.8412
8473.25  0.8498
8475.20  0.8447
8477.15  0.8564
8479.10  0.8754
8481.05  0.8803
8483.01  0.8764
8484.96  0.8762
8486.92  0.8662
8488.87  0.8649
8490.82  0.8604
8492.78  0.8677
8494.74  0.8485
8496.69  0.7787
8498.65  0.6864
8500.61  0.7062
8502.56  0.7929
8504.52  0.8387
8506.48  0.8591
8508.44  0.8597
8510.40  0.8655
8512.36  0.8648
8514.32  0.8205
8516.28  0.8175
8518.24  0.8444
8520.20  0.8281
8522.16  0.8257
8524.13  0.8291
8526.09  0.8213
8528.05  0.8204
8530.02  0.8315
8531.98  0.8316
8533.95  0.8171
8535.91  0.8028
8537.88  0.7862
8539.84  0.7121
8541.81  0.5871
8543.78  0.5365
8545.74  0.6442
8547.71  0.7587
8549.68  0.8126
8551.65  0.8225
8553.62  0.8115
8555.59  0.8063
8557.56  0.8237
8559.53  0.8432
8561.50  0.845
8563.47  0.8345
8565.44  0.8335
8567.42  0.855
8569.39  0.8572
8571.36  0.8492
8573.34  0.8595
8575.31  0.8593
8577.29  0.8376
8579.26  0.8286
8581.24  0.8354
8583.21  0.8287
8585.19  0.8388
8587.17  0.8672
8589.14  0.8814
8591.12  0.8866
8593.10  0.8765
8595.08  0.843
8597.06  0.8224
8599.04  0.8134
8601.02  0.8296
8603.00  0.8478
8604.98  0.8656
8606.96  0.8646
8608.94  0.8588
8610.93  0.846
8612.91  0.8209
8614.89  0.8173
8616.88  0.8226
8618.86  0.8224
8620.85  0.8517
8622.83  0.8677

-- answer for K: 0.01 mag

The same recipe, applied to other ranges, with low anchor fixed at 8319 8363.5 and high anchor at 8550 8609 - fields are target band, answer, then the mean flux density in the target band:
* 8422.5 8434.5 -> 0.01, 0.845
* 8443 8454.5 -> -0.03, 0.878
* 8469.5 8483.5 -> -0.01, 0.857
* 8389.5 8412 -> 0.00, 0.851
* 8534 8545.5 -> 0.22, 0.693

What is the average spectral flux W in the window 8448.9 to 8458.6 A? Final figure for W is 0.874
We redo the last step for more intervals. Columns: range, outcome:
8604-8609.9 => 0.864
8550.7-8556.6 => 0.813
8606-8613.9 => 0.847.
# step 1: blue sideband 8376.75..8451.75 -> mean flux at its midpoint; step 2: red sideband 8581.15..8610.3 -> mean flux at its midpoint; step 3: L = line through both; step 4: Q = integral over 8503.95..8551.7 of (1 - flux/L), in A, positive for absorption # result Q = 3.1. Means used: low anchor 0.843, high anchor 0.851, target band 0.792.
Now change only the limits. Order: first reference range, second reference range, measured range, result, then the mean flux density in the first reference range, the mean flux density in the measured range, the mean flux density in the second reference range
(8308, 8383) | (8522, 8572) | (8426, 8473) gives -1.27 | 0.861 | 0.847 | 0.791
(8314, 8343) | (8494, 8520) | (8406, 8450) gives -0.71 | 0.854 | 0.845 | 0.814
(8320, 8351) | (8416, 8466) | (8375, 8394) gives 0.60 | 0.852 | 0.826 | 0.853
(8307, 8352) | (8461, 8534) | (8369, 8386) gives 0.02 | 0.858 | 0.851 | 0.837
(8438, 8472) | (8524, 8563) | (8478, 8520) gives -0.99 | 0.855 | 0.836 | 0.777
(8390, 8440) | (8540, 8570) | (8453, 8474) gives -0.91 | 0.843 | 0.855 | 0.775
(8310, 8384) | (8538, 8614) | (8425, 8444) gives 0.46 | 0.86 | 0.823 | 0.817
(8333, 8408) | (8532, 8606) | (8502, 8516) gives -0.31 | 0.854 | 0.843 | 0.813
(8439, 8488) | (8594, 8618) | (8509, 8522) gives 0.19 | 0.861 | 0.84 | 0.838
